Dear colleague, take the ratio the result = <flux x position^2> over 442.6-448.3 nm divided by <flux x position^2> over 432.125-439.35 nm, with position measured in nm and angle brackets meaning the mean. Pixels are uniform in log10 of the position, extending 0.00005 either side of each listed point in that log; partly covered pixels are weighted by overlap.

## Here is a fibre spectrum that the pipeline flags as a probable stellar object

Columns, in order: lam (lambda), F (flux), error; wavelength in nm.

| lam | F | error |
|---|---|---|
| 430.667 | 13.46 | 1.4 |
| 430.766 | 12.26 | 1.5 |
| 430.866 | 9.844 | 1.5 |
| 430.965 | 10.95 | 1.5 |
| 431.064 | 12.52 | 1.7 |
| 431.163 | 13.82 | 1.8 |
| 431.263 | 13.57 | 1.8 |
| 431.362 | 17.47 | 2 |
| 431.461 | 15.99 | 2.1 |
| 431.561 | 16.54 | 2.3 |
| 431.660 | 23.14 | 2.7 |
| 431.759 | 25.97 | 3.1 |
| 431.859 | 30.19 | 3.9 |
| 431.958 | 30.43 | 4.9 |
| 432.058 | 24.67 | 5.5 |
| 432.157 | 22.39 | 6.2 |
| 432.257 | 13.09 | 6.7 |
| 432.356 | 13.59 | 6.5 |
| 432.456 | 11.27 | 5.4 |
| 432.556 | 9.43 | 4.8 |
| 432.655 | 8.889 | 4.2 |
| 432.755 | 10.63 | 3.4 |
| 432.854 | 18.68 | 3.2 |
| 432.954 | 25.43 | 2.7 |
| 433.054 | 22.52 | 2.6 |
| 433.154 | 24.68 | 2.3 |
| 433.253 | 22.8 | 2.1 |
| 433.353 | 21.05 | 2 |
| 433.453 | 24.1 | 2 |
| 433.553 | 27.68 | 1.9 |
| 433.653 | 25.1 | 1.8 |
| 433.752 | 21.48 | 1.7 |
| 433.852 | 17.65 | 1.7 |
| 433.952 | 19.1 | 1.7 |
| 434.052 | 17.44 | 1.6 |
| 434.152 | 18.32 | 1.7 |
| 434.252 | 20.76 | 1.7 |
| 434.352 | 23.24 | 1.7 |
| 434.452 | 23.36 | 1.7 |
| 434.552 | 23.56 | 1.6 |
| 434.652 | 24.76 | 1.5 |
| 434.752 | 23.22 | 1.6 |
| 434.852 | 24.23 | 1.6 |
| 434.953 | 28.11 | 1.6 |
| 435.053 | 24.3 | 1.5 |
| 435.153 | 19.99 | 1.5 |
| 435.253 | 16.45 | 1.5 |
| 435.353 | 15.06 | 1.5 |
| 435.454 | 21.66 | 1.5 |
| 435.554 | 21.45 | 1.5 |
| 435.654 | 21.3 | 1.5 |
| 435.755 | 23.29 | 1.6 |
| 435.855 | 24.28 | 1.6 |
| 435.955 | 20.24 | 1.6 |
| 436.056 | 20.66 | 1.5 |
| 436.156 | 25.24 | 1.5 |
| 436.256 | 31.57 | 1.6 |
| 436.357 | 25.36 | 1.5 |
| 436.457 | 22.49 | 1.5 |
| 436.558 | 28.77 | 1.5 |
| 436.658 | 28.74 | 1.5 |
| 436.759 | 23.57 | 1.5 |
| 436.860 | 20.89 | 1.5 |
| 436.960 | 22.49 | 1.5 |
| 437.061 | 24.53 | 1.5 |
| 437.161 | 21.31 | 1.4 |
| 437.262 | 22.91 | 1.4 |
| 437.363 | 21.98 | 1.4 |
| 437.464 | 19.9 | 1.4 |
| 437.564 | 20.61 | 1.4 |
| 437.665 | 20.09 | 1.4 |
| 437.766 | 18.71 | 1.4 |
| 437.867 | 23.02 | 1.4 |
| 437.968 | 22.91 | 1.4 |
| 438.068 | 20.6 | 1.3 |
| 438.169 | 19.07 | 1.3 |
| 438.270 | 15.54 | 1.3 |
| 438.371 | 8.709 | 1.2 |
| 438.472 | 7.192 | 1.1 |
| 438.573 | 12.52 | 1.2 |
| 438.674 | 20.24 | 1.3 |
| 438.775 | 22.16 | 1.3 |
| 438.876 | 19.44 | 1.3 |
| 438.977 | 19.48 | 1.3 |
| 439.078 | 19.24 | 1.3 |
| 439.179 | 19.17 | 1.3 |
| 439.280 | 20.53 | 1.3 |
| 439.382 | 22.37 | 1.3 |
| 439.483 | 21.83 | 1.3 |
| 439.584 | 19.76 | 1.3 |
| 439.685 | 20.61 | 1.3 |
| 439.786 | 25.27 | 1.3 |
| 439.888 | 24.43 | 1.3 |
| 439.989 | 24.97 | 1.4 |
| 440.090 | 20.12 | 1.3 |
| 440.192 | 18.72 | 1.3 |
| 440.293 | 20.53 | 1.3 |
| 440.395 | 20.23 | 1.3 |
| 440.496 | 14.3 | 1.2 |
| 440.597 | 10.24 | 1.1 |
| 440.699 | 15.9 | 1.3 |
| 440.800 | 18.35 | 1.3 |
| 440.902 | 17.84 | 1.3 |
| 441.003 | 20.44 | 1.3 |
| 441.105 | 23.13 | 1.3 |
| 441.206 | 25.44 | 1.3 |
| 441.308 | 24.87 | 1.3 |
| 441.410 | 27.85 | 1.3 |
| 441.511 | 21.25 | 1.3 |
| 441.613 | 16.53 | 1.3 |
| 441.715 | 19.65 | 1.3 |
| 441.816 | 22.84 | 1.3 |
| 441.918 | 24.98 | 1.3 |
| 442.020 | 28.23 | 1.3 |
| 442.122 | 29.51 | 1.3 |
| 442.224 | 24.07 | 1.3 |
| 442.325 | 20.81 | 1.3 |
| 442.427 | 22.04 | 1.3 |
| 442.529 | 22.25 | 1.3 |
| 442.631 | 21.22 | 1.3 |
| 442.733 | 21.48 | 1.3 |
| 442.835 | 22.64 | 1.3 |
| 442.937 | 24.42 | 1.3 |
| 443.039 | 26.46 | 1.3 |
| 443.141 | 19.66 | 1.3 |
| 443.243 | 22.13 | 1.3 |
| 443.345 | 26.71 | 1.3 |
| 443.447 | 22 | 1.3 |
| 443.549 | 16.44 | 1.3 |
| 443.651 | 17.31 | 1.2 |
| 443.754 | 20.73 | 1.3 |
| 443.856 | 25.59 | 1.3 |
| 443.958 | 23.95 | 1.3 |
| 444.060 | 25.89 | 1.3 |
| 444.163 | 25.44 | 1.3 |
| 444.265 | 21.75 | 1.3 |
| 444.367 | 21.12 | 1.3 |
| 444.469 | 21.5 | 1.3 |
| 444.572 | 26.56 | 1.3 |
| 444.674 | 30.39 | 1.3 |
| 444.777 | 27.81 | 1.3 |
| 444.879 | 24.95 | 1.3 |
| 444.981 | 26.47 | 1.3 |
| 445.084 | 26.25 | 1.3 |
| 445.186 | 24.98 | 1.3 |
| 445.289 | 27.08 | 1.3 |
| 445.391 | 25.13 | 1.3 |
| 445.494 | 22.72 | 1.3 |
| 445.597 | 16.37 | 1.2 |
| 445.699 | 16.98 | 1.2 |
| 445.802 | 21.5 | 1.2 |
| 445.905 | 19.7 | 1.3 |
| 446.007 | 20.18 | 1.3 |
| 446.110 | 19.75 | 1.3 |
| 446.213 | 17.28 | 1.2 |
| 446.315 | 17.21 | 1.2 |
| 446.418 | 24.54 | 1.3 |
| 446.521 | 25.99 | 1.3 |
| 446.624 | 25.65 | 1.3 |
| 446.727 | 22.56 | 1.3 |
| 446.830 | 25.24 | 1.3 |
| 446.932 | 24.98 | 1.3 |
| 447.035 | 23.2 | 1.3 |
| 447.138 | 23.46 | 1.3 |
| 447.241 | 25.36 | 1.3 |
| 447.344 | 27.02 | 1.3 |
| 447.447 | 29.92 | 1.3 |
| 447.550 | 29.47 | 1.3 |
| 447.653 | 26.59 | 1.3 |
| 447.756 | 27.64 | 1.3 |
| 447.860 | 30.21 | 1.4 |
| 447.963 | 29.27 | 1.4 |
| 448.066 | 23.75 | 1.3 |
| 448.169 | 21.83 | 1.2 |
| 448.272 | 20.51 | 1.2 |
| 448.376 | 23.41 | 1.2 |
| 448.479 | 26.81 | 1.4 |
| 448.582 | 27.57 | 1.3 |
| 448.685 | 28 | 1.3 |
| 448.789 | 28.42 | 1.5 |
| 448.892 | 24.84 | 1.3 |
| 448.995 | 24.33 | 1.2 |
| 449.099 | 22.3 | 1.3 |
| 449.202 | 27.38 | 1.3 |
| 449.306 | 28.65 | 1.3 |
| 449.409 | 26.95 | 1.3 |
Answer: 1.2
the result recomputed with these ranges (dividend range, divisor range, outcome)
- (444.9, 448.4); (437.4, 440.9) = 1.30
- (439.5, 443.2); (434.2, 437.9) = 0.98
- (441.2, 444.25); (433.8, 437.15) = 1.05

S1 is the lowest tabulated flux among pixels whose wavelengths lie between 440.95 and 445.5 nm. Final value 16.44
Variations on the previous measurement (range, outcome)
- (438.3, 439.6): 7.192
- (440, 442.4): 10.24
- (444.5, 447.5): 16.37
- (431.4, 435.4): 8.889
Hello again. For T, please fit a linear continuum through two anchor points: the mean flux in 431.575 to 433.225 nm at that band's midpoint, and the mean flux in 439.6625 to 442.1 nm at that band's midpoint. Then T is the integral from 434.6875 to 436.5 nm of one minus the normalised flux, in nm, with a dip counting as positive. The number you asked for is -0.22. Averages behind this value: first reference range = 19.7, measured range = 22.7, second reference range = 21.2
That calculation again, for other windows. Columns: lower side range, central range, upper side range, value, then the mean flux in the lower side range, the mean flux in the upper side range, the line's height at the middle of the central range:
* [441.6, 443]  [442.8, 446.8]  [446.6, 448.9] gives 0.24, 23.1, 25.9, 24.4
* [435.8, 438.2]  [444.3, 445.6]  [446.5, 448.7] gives 0.01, 23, 25.8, 25.1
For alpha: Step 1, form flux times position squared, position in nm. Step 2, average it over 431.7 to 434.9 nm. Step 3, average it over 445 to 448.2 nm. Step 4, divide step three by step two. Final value 1.22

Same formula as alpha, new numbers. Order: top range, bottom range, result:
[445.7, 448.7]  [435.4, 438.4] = 1.15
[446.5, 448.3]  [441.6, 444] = 1.16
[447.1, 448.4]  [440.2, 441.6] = 1.35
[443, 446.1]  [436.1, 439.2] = 1.14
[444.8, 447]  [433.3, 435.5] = 1.10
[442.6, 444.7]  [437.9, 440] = 1.22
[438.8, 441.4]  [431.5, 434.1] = 1.04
